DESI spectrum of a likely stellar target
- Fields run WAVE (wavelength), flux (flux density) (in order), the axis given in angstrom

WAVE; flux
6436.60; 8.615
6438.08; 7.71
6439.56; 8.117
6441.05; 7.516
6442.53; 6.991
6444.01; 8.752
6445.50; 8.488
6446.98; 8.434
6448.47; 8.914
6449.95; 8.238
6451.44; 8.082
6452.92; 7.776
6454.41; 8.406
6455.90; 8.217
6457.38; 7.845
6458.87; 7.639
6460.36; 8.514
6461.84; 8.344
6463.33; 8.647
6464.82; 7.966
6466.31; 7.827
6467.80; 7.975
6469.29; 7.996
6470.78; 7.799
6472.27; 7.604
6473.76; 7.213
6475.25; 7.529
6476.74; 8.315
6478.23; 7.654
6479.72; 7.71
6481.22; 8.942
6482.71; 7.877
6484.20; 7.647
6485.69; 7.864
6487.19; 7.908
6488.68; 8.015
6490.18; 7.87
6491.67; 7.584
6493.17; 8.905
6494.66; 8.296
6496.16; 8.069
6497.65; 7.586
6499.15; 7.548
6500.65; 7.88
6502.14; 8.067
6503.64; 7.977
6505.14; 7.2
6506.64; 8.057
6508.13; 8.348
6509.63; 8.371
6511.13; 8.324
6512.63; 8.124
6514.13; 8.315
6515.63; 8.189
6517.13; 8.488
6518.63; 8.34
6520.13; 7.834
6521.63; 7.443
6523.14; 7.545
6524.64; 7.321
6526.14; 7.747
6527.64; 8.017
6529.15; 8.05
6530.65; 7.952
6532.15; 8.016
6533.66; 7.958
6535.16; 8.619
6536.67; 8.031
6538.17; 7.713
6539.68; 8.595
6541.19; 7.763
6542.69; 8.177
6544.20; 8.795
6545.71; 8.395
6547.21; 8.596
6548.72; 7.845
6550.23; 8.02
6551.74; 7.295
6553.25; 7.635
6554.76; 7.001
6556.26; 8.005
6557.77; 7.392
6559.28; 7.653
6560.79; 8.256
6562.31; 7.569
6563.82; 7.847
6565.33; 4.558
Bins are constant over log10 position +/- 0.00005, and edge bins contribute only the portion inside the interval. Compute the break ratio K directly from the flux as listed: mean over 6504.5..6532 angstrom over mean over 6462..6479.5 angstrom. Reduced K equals 1.01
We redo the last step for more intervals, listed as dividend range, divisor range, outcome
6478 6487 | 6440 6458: 0.98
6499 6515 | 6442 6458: 0.98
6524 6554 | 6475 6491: 1.01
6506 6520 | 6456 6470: 1.02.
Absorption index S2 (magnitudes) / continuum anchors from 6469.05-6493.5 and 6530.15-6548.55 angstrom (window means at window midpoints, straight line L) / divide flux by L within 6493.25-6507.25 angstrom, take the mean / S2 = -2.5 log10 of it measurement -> 0.012 mag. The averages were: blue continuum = 7.89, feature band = 7.9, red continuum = 8.21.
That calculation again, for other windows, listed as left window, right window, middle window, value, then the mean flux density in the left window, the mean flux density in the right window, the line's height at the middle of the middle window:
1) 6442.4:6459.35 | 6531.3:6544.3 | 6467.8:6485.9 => 0.045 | 8.2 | 8.15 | 8.18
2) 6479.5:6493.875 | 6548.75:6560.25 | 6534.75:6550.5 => -0.075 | 8.04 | 7.6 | 7.68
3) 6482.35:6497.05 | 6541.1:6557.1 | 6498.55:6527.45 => 0.004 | 8.01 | 7.97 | 7.99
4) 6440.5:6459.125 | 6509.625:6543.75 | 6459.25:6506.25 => 0.019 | 8.12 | 8.04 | 8.08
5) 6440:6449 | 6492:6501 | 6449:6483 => 0.012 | 8.16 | 8.03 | 8.1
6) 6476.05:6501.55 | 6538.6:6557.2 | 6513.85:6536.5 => 0.001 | 7.98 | 8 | 7.99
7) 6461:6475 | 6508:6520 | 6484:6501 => 0.024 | 7.92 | 8.29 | 8.12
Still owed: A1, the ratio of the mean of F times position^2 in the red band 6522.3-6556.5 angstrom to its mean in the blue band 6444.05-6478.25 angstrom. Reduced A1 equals 1.0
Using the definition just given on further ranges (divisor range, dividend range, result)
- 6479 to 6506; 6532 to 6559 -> 1.02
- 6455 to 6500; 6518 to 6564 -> 1.01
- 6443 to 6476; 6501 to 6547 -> 1.02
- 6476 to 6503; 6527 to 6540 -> 1.03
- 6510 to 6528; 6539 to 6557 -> 1.01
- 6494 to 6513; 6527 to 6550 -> 1.03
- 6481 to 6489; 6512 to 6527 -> 1.00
